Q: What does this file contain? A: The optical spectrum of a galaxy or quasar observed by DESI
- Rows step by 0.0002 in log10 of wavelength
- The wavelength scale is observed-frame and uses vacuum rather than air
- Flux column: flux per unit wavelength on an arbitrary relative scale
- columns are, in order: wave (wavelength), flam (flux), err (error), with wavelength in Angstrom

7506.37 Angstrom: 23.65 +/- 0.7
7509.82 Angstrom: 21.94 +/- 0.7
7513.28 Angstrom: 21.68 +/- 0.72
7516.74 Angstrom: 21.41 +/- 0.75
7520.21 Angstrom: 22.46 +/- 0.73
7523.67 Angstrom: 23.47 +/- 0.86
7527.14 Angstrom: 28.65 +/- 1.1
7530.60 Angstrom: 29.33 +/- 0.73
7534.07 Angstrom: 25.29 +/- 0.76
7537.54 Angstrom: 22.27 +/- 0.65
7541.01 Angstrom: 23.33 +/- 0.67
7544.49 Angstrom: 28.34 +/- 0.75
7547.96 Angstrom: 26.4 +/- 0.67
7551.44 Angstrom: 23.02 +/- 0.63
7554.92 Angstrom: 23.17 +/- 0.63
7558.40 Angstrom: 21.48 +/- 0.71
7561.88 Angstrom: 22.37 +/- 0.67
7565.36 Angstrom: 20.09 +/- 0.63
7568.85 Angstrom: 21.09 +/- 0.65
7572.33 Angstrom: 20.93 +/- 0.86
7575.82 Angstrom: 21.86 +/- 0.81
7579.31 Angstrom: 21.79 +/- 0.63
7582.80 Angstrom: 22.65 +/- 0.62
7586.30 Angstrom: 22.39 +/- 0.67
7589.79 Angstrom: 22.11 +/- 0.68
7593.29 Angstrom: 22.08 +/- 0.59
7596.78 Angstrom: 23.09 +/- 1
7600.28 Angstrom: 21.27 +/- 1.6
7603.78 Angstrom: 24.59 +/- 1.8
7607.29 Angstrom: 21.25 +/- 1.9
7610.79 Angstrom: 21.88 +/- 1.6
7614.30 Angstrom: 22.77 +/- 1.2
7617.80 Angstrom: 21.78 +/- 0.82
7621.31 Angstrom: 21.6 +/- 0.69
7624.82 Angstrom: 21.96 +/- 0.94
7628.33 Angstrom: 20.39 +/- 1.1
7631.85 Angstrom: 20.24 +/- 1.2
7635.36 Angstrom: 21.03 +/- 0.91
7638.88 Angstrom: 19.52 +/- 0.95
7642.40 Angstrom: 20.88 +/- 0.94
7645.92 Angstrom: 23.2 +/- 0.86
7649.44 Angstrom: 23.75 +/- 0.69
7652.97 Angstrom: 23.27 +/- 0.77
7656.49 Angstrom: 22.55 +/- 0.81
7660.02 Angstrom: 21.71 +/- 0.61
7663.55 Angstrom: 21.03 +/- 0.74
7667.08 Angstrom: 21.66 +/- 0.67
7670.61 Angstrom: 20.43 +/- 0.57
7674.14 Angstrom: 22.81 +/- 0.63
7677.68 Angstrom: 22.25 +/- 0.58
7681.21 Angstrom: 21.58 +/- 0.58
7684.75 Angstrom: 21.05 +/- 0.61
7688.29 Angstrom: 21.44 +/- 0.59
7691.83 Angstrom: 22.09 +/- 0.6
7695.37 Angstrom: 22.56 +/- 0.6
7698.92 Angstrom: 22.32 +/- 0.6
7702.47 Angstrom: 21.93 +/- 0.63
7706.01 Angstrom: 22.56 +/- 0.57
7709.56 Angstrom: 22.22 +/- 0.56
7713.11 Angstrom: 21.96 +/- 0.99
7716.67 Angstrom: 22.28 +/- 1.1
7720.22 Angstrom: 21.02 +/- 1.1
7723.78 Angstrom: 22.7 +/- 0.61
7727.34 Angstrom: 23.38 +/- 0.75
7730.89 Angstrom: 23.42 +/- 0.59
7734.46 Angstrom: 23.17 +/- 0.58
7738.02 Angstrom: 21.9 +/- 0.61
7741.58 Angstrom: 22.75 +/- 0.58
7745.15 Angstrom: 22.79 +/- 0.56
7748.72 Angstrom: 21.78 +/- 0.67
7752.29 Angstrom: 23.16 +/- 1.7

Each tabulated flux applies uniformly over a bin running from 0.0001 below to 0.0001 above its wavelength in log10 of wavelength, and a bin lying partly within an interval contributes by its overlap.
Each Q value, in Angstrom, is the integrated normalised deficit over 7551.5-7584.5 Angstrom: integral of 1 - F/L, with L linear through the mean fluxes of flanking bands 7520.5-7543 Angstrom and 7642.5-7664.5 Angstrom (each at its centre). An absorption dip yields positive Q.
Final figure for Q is 3.6 Angstrom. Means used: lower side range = 25.2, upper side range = 22.5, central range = 21.8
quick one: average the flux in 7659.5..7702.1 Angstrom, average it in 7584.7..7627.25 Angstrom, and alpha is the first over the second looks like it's 1.0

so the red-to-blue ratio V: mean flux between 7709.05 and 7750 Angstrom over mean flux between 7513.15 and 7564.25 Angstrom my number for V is 0.93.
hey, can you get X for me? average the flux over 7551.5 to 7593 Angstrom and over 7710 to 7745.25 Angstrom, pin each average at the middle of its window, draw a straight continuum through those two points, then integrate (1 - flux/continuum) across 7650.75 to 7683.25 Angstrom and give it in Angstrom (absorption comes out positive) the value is 0.5 Angstrom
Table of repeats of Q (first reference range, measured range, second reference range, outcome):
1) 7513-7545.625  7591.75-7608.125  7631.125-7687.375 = 0.4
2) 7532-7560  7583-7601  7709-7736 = 1.1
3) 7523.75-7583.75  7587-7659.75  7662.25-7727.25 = 2.7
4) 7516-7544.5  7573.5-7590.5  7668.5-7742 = 1.4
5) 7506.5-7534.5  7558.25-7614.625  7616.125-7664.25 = 2.0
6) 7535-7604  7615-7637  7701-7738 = 1.3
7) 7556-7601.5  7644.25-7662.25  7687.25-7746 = -0.6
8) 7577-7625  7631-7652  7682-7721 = 0.5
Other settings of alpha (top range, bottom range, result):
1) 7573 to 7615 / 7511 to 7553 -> 0.90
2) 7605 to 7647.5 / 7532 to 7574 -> 0.92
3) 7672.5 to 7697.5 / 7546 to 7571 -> 0.97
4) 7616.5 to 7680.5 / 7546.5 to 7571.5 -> 0.97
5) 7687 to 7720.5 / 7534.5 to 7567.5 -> 0.94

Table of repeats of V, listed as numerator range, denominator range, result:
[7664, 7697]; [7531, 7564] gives 0.90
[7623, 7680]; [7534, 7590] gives 0.95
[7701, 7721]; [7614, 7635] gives 1.03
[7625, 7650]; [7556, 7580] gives 0.99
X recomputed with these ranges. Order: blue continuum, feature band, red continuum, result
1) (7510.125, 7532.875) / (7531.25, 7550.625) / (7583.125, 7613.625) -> -1.1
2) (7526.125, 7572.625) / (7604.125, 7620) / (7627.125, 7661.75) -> 0.2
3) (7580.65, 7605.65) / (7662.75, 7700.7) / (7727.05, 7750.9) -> 1.5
